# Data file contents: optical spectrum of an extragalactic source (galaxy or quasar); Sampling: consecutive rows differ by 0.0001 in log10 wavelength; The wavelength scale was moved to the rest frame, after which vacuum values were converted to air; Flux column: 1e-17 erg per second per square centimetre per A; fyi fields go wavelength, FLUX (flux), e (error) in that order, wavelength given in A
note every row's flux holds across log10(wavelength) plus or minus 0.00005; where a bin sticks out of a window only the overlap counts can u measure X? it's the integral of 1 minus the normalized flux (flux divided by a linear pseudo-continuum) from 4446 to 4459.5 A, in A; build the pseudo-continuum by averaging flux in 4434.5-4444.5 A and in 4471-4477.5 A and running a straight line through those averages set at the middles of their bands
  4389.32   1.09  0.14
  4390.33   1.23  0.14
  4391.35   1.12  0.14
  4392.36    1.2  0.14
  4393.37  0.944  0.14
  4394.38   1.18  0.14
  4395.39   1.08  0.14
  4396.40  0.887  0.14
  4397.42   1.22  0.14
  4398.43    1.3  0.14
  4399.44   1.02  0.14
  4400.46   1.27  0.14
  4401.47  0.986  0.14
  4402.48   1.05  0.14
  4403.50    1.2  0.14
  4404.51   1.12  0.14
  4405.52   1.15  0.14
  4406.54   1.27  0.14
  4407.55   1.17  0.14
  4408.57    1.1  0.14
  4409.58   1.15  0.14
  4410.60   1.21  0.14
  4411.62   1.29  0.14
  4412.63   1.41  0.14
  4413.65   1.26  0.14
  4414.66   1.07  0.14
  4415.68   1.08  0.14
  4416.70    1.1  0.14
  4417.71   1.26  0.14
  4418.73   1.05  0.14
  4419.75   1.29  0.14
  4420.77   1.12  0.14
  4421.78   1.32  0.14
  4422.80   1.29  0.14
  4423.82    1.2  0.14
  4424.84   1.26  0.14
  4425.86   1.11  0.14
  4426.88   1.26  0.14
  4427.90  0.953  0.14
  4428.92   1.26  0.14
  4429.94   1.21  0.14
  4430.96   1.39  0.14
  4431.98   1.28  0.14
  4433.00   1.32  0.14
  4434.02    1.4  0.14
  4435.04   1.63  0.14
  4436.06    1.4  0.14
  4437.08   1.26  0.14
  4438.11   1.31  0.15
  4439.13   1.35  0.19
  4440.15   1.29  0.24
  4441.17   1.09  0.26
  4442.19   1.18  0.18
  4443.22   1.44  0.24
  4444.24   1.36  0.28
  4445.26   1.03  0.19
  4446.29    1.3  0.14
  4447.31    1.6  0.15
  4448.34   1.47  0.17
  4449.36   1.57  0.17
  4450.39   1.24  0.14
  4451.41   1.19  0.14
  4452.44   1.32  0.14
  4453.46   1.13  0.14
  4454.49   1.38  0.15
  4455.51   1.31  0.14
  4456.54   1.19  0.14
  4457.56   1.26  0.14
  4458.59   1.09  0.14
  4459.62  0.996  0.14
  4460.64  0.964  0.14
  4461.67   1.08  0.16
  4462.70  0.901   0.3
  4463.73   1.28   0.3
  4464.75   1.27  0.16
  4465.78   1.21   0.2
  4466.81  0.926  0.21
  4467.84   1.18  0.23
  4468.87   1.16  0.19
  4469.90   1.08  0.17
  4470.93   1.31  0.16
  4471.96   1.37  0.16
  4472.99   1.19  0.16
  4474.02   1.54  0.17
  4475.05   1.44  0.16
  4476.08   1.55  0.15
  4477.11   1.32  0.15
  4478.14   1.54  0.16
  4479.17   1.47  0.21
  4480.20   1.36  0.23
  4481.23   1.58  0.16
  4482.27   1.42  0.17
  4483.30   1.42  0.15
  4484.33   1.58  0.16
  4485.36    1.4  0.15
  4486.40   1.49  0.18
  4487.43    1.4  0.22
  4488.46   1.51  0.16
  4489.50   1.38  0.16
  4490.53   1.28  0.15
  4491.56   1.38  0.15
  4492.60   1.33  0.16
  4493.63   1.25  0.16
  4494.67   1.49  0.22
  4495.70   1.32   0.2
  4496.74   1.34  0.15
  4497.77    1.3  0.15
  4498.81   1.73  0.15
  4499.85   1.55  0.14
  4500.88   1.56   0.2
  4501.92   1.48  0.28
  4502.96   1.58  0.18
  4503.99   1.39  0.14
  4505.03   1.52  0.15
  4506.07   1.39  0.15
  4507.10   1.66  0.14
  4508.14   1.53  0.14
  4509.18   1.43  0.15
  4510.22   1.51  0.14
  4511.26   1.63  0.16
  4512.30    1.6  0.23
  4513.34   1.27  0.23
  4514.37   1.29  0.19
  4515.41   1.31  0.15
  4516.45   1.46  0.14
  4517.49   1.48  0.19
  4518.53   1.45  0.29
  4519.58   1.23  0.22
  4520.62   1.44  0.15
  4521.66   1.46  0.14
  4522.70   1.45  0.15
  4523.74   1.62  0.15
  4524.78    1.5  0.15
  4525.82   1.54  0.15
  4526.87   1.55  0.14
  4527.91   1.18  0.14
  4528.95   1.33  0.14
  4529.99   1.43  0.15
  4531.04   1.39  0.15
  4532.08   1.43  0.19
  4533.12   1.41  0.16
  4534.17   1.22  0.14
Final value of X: 0.53 A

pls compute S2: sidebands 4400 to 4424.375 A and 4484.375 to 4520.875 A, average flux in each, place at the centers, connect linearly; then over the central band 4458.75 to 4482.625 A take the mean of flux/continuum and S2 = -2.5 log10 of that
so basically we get 0.074 mag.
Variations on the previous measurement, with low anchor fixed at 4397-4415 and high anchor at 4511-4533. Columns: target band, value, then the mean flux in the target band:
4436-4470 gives 0.04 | 1.23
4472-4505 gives -0.06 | 1.44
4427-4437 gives -0.06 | 1.31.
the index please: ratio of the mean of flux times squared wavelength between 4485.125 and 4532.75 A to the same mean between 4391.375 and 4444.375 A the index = 1.24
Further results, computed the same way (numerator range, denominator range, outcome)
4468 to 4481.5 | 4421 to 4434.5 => 1.12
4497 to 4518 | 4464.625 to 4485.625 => 1.11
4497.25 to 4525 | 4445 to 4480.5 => 1.19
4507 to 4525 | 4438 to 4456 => 1.15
